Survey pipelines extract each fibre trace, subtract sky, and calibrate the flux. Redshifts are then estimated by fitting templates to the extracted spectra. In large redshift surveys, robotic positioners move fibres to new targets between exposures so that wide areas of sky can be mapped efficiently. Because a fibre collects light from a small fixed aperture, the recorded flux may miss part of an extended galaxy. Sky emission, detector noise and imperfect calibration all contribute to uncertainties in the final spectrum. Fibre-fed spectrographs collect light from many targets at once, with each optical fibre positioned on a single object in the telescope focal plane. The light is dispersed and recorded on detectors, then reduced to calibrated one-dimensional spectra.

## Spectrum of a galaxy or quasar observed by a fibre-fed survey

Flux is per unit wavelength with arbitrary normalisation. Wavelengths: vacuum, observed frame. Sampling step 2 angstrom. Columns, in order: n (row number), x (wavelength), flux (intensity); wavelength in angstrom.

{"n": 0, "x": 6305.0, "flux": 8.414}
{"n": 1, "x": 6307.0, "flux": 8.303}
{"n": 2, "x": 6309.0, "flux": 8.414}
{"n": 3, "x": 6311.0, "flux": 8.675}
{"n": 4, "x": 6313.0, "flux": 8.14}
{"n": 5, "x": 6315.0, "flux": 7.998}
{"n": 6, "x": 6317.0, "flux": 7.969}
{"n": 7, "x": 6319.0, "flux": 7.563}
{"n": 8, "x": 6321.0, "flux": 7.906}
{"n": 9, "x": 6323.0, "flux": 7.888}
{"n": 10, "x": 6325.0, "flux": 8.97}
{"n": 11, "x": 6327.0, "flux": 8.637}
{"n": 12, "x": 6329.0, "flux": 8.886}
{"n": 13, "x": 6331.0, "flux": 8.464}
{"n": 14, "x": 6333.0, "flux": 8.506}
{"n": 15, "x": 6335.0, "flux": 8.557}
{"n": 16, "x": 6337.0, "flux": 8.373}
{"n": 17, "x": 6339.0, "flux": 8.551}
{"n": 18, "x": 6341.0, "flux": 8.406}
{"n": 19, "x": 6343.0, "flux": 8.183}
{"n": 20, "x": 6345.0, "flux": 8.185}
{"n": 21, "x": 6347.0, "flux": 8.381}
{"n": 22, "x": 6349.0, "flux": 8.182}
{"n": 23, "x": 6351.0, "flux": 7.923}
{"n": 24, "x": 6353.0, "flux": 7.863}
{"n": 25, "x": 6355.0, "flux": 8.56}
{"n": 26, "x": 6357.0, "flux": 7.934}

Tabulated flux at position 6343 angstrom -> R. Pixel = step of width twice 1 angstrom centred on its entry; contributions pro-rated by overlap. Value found 8.183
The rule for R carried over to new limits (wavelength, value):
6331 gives 8.464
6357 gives 7.934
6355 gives 8.56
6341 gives 8.406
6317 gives 7.969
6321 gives 7.906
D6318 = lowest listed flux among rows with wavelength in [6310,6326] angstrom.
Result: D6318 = 7.563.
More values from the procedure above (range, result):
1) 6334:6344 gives 8.183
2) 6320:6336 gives 7.888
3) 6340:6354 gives 7.863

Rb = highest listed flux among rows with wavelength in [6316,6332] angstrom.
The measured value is 8.97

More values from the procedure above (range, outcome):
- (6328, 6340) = 8.886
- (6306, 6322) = 8.675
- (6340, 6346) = 8.406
